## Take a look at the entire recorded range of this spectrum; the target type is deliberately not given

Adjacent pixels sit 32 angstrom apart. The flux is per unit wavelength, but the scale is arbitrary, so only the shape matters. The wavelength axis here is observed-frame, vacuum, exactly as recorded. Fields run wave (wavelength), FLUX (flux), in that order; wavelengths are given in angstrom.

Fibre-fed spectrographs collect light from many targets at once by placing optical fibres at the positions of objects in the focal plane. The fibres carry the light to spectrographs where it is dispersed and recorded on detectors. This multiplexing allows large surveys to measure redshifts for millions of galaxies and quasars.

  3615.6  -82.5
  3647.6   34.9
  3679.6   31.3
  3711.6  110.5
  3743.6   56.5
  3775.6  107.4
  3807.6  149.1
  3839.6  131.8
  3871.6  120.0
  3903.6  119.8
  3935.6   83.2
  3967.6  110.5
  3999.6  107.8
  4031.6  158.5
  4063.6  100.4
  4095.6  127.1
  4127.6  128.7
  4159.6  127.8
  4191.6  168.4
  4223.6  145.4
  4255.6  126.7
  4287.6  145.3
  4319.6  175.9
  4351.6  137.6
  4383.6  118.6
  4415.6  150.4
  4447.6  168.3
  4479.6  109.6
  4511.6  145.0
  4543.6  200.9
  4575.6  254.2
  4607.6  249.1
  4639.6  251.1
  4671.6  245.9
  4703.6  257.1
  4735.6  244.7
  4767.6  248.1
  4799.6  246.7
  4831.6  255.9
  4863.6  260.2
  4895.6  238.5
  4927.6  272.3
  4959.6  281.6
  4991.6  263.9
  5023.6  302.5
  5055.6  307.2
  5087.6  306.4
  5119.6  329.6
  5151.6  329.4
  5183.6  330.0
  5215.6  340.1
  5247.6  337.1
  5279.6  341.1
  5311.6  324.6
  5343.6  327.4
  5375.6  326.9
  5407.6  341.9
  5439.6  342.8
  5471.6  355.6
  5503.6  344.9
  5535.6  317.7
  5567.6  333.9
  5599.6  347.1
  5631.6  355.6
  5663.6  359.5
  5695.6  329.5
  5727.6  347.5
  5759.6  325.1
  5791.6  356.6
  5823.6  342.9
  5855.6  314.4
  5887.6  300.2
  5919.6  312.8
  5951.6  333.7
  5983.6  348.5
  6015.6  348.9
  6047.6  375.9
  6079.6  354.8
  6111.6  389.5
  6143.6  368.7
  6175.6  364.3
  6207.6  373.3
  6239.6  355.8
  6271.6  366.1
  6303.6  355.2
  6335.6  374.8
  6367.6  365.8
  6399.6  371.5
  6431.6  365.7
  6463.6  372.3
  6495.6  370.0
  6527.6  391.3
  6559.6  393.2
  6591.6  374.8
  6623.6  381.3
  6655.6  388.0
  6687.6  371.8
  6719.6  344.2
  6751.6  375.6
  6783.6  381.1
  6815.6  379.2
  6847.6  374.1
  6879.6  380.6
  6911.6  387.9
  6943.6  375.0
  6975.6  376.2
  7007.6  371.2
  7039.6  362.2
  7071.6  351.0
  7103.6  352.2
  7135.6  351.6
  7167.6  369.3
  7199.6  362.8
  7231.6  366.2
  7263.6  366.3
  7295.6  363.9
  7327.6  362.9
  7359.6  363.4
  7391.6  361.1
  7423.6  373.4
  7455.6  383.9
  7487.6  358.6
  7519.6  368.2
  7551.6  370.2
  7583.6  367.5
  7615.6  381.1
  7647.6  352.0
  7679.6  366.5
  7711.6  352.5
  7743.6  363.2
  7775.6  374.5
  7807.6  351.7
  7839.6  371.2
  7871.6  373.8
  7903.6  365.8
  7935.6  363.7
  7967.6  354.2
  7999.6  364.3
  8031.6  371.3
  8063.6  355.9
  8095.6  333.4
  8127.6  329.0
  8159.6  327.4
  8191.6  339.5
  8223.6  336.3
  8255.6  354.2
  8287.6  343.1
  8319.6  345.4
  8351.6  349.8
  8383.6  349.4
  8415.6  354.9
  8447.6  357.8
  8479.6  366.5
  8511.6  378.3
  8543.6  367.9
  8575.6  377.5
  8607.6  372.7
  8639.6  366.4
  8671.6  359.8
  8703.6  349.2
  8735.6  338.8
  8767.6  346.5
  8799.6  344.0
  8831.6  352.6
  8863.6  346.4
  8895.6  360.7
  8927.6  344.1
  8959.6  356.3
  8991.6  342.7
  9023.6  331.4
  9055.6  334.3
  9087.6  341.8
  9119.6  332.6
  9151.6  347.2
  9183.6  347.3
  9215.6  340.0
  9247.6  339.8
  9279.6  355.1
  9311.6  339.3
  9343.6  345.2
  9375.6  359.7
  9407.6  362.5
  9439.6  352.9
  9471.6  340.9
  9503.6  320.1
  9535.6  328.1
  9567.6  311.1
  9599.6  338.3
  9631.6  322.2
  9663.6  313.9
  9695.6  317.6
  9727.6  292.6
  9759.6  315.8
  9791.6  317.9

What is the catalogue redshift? 0.139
